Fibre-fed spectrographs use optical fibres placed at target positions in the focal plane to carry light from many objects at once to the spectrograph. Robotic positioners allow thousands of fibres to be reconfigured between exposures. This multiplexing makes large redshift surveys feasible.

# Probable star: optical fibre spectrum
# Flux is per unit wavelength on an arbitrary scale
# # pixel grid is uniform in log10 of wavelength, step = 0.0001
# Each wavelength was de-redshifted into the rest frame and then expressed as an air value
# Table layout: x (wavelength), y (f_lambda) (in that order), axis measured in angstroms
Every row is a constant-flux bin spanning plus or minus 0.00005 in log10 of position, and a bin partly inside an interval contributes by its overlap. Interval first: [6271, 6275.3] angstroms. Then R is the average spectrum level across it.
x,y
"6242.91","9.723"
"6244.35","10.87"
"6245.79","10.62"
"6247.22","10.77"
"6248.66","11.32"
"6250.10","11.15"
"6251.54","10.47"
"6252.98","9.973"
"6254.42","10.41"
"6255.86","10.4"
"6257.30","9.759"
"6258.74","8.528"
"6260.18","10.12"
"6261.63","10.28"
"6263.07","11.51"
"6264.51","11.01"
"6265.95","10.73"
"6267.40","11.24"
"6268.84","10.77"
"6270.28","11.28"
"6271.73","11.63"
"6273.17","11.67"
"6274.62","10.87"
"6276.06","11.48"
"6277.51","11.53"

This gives 11.4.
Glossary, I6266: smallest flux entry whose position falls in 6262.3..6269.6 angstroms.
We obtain 10.73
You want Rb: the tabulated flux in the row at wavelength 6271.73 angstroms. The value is 11.63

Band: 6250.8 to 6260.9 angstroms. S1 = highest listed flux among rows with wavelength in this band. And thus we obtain 10.47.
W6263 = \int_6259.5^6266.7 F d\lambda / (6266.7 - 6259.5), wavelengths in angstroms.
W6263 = 10.7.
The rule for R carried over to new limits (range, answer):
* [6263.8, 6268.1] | 11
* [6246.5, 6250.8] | 11.1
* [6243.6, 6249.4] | 10.9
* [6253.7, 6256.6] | 10.4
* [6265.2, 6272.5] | 11.1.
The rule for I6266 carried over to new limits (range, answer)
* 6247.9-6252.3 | 10.47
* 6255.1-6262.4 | 8.528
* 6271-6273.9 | 11.63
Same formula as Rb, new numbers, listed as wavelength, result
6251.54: 10.47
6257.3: 9.759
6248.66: 11.32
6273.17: 11.67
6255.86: 10.4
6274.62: 10.87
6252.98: 9.973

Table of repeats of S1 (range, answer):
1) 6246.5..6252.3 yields 11.32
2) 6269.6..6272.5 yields 11.63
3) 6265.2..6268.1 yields 11.24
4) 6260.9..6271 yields 11.51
